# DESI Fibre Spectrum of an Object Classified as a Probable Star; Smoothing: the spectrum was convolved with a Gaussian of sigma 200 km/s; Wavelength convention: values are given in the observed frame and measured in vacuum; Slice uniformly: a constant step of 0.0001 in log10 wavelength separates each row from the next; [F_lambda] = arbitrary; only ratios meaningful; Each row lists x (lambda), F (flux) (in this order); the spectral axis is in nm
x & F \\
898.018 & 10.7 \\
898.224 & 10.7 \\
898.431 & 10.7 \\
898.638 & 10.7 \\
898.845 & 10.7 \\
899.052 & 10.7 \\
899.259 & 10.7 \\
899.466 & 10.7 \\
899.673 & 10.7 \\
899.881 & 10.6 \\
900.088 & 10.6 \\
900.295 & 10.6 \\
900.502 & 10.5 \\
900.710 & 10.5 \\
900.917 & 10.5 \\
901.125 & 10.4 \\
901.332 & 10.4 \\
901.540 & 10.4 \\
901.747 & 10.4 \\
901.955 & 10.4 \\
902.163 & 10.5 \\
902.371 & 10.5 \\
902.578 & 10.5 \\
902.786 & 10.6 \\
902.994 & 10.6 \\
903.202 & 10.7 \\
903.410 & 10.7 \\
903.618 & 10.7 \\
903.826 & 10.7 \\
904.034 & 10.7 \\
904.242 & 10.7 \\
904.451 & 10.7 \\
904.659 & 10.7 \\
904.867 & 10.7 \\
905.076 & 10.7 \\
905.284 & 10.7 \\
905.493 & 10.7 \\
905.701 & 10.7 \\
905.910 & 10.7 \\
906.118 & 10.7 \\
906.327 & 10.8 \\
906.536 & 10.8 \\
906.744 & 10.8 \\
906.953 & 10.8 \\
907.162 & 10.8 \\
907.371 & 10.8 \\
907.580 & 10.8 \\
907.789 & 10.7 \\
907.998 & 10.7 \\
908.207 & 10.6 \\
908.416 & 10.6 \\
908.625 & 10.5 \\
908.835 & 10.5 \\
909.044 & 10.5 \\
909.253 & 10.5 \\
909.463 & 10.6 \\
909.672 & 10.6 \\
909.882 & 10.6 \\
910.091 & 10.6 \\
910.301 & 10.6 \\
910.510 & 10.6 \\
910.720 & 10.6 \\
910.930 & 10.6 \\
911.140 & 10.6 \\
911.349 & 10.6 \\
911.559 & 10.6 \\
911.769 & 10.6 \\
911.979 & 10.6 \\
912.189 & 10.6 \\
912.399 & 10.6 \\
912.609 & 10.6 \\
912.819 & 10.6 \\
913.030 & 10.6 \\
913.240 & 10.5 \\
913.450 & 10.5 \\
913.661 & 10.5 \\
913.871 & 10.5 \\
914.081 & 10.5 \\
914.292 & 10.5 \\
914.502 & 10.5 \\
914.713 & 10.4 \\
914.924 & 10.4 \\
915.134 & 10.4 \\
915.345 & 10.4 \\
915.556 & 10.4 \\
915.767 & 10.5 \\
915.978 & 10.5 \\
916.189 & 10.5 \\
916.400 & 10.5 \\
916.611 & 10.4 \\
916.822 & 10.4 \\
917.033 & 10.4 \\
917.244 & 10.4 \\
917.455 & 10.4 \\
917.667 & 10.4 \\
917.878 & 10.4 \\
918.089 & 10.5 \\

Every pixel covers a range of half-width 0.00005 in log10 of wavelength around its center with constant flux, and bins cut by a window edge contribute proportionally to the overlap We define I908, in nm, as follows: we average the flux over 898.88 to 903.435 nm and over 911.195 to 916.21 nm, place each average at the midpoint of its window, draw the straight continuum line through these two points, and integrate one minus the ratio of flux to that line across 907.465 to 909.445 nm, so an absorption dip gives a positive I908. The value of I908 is -0.01 nm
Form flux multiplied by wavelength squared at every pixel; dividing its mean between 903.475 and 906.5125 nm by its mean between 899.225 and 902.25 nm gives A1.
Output 1.0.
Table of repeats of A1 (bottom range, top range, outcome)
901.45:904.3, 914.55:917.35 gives 1.01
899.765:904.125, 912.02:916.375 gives 1.02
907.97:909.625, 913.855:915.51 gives 1.00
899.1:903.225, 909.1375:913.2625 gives 1.03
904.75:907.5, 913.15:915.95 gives 0.99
